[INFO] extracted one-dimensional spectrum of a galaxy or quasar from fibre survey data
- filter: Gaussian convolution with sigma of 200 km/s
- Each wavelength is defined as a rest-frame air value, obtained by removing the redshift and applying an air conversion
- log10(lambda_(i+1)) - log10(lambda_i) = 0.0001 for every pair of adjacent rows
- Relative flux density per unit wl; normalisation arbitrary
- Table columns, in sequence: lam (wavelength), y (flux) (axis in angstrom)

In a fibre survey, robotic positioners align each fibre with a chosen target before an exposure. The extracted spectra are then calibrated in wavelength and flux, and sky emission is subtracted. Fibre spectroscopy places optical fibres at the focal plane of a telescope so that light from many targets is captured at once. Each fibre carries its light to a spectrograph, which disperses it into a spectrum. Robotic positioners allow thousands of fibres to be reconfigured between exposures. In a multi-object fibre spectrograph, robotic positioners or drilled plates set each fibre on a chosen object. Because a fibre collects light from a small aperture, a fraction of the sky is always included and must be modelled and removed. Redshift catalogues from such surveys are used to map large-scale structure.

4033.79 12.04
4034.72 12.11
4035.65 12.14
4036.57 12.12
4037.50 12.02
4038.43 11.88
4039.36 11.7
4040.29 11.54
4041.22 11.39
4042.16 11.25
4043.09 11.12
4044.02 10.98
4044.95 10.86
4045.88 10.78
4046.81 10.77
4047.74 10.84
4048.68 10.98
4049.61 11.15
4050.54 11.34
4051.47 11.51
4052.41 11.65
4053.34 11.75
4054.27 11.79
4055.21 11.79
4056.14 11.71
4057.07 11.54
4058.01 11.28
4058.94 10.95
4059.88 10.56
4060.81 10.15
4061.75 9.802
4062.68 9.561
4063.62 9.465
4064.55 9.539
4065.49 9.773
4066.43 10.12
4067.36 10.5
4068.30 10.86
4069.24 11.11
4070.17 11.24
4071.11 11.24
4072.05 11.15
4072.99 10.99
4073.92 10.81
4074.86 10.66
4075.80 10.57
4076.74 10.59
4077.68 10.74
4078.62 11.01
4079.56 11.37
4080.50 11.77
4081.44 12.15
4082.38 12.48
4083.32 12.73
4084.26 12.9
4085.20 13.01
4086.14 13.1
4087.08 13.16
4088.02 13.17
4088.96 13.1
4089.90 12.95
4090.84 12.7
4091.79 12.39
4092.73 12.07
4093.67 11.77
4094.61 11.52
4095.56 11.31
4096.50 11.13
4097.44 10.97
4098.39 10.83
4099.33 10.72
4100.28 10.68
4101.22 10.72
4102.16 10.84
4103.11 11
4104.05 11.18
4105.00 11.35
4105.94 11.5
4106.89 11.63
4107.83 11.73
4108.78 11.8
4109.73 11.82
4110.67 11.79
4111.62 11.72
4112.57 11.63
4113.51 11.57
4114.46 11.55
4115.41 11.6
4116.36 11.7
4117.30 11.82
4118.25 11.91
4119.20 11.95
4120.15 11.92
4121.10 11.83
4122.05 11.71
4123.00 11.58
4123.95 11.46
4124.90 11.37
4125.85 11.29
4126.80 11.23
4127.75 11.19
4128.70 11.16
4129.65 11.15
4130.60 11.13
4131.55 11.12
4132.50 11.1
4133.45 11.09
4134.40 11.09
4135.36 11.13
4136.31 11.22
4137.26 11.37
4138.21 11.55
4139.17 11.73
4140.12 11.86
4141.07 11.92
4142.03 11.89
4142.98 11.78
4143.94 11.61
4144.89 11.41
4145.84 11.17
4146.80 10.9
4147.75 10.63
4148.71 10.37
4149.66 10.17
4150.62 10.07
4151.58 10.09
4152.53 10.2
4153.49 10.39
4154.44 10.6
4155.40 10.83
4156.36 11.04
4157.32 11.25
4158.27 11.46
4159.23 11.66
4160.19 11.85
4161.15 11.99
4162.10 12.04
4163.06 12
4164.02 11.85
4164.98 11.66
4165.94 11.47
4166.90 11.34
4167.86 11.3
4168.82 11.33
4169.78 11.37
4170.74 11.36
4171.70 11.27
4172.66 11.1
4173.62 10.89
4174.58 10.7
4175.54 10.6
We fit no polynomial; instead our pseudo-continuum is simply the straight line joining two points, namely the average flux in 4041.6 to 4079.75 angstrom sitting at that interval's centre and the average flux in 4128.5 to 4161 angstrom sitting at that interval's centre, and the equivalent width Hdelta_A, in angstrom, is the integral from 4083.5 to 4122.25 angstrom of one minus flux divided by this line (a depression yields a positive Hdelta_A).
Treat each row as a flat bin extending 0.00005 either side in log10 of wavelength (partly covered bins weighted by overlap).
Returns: -2.8 angstrom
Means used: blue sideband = 10.9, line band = 11.8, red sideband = 11.1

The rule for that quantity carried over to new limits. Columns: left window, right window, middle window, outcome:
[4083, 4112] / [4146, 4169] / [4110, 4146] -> -0.15 angstrom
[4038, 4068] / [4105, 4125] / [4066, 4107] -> -0.72 angstrom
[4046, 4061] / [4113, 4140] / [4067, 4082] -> 0.33 angstrom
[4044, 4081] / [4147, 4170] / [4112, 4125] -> -0.80 angstrom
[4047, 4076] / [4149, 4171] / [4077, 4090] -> -1.71 angstrom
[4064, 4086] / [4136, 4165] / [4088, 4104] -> -0.52 angstrom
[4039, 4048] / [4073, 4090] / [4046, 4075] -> 1.61 angstrom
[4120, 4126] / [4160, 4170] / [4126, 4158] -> 1.49 angstrom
